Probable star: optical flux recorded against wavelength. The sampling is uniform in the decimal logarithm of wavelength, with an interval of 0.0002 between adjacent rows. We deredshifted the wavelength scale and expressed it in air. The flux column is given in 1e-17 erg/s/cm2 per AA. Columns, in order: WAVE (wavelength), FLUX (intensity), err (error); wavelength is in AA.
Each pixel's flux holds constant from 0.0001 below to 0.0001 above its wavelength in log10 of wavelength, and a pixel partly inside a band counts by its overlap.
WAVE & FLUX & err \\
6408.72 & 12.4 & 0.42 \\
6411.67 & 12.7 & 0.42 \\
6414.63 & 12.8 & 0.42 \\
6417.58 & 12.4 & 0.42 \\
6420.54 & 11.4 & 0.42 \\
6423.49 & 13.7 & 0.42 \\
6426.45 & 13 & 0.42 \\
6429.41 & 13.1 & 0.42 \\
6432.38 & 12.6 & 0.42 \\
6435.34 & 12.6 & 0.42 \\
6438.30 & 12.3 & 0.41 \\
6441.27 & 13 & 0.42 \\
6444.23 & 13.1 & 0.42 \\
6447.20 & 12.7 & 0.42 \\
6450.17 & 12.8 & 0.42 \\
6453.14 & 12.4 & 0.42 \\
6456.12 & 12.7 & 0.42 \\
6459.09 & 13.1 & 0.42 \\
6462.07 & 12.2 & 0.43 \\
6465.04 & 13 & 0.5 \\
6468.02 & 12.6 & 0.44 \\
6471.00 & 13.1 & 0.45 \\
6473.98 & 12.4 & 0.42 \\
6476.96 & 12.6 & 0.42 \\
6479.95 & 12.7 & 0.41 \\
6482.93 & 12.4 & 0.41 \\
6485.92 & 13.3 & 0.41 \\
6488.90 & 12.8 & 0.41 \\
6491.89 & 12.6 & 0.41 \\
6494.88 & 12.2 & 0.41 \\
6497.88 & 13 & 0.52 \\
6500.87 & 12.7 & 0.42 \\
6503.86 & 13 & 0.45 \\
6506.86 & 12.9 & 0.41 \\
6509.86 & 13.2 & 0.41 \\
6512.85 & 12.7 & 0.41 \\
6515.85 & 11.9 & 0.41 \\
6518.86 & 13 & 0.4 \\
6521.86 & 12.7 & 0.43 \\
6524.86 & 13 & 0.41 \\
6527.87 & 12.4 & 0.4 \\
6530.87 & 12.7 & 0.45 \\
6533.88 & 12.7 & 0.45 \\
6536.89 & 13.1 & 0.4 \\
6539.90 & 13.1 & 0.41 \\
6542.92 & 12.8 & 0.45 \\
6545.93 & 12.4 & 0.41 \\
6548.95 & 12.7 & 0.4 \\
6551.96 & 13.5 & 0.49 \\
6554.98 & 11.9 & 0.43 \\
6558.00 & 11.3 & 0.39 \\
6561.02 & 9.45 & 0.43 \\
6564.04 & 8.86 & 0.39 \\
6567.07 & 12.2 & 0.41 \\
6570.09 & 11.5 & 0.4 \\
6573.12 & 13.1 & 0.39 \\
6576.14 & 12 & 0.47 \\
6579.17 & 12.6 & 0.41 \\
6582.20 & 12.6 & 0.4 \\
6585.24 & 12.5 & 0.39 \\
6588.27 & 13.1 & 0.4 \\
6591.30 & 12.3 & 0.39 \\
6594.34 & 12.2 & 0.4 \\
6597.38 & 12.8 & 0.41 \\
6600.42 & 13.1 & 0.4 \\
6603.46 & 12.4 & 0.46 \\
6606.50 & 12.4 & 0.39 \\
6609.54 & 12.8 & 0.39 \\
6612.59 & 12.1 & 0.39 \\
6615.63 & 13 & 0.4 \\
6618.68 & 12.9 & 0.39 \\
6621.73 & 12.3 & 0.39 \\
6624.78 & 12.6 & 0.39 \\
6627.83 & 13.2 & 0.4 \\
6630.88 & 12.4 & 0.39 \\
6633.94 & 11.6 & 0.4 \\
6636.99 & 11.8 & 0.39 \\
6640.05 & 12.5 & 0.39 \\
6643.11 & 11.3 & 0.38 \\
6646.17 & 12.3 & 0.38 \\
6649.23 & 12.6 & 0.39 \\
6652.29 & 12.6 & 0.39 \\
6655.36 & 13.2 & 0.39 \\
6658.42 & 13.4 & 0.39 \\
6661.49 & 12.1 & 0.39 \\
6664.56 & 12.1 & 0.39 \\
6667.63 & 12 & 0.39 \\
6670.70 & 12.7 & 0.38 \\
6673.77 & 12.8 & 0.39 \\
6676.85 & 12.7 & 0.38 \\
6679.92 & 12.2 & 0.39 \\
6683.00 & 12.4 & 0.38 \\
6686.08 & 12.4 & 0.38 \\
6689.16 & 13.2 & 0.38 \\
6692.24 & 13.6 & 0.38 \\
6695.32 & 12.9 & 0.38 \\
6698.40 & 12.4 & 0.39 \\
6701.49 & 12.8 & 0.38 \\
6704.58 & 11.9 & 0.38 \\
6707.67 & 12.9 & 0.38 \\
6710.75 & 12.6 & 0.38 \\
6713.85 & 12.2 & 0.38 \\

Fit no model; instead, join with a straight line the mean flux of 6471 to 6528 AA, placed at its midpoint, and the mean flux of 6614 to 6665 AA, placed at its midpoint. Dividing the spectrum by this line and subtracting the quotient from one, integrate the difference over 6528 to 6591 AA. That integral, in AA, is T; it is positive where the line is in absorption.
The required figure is 2.0 AA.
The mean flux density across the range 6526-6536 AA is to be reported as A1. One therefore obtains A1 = 12.6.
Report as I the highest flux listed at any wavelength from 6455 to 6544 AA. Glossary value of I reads 13.3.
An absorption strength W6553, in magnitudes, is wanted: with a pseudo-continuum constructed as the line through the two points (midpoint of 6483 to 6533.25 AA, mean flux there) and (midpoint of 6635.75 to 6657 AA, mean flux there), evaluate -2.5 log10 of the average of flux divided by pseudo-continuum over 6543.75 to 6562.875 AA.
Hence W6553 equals 0.07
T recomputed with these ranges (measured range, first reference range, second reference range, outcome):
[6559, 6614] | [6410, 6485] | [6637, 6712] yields 2.2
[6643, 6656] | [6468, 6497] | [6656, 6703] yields 0.2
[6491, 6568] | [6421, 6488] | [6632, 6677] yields 1.5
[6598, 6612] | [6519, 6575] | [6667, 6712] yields -0.3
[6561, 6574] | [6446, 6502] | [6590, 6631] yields 1.6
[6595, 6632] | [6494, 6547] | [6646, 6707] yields 0.1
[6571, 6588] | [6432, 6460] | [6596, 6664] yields 0.0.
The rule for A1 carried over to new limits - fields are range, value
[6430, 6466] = 12.7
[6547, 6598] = 12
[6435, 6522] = 12.7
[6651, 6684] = 12.6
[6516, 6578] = 12.2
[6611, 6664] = 12.5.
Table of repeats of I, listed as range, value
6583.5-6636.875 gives 13.2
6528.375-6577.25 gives 13.5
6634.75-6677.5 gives 13.4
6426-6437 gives 13.1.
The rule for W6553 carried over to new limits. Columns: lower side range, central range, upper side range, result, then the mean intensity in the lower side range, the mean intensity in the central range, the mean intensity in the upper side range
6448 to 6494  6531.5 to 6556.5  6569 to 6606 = -0.015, 12.7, 12.8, 12.5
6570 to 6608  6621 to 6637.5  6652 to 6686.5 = 0.017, 12.5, 12.4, 12.6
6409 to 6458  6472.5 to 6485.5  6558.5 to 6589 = -0.017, 12.7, 12.6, 11.7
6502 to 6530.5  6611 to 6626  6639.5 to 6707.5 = 0.004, 12.8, 12.6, 12.6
